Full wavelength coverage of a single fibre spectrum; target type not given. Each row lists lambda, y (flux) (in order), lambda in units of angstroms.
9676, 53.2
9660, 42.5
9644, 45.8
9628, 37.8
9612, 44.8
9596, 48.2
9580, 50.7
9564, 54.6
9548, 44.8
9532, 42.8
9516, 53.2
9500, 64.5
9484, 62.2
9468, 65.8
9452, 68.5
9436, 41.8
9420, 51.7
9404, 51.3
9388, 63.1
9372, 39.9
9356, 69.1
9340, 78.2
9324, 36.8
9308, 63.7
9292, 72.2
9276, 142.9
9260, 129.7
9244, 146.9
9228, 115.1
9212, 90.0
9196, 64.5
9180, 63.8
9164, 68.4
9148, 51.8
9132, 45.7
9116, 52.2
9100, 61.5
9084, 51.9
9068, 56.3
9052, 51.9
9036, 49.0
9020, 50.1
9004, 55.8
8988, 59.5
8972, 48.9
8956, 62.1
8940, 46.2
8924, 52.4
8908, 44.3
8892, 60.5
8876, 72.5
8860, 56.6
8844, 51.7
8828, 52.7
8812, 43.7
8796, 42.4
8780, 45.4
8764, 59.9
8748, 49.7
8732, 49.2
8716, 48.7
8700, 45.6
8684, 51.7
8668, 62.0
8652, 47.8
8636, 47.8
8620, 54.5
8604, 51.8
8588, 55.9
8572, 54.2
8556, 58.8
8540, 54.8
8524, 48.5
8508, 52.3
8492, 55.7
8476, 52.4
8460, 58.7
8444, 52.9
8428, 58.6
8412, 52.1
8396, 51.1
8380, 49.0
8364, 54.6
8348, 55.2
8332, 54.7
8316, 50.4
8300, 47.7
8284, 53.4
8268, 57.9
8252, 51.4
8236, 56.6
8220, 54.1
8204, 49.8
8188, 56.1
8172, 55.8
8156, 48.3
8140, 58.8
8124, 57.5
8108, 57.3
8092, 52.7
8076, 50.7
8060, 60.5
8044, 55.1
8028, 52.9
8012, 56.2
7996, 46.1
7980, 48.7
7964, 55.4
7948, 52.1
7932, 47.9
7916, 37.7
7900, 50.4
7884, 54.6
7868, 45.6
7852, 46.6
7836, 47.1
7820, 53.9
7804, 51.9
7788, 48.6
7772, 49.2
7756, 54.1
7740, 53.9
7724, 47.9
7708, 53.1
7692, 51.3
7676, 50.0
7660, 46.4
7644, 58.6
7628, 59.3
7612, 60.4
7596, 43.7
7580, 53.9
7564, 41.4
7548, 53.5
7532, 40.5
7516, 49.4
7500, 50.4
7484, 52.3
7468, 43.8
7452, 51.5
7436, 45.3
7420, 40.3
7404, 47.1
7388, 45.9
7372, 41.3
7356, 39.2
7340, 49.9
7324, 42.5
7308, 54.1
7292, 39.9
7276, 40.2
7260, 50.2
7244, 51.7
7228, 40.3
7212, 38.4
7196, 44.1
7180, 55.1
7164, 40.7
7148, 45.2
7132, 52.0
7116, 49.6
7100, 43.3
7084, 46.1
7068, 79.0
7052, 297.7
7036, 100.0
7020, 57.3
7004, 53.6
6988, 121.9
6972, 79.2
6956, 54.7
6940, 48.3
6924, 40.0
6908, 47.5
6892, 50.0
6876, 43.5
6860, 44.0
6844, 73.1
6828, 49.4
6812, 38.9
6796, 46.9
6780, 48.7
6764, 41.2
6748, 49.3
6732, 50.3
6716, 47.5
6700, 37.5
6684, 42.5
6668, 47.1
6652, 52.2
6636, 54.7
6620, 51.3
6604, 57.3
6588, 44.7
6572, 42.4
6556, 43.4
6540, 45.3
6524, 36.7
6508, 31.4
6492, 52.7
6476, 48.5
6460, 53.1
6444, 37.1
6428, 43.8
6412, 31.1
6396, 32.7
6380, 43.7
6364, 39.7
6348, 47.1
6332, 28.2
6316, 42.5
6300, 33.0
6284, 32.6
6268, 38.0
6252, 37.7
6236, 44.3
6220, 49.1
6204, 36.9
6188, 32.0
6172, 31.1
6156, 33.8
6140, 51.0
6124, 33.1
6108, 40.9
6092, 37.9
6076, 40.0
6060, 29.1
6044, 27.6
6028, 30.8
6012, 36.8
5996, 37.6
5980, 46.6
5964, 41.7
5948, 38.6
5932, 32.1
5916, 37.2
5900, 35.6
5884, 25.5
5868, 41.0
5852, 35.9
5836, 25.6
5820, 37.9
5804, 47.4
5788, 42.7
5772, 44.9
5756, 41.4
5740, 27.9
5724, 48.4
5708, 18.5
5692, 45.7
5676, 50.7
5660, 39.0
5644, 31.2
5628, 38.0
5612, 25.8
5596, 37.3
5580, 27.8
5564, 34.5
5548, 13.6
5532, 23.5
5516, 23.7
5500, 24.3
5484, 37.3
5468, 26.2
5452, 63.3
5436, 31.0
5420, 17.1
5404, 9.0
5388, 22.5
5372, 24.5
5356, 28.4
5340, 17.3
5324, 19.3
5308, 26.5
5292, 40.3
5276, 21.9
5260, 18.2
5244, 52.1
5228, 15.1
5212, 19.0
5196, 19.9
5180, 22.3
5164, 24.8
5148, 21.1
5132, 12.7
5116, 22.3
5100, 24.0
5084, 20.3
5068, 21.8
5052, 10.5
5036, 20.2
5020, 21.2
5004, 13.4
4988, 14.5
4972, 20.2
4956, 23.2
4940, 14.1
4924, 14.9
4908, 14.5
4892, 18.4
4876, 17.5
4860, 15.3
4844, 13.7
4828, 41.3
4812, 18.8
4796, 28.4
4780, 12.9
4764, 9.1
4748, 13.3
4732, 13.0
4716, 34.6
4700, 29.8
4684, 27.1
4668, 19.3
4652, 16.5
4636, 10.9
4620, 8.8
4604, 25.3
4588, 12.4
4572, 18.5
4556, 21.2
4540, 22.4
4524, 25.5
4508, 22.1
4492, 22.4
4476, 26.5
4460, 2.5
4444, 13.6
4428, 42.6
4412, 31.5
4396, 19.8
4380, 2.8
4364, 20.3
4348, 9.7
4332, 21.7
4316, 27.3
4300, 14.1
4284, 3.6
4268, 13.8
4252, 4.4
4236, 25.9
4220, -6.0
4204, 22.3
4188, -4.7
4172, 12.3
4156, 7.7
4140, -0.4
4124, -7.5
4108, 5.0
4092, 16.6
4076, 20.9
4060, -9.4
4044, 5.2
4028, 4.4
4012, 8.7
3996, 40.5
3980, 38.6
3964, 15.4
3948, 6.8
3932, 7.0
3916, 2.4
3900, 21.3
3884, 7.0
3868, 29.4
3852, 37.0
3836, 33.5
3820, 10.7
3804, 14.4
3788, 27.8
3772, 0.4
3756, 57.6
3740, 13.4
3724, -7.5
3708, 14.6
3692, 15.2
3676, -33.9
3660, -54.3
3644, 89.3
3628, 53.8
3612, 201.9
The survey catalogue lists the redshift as 0.41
